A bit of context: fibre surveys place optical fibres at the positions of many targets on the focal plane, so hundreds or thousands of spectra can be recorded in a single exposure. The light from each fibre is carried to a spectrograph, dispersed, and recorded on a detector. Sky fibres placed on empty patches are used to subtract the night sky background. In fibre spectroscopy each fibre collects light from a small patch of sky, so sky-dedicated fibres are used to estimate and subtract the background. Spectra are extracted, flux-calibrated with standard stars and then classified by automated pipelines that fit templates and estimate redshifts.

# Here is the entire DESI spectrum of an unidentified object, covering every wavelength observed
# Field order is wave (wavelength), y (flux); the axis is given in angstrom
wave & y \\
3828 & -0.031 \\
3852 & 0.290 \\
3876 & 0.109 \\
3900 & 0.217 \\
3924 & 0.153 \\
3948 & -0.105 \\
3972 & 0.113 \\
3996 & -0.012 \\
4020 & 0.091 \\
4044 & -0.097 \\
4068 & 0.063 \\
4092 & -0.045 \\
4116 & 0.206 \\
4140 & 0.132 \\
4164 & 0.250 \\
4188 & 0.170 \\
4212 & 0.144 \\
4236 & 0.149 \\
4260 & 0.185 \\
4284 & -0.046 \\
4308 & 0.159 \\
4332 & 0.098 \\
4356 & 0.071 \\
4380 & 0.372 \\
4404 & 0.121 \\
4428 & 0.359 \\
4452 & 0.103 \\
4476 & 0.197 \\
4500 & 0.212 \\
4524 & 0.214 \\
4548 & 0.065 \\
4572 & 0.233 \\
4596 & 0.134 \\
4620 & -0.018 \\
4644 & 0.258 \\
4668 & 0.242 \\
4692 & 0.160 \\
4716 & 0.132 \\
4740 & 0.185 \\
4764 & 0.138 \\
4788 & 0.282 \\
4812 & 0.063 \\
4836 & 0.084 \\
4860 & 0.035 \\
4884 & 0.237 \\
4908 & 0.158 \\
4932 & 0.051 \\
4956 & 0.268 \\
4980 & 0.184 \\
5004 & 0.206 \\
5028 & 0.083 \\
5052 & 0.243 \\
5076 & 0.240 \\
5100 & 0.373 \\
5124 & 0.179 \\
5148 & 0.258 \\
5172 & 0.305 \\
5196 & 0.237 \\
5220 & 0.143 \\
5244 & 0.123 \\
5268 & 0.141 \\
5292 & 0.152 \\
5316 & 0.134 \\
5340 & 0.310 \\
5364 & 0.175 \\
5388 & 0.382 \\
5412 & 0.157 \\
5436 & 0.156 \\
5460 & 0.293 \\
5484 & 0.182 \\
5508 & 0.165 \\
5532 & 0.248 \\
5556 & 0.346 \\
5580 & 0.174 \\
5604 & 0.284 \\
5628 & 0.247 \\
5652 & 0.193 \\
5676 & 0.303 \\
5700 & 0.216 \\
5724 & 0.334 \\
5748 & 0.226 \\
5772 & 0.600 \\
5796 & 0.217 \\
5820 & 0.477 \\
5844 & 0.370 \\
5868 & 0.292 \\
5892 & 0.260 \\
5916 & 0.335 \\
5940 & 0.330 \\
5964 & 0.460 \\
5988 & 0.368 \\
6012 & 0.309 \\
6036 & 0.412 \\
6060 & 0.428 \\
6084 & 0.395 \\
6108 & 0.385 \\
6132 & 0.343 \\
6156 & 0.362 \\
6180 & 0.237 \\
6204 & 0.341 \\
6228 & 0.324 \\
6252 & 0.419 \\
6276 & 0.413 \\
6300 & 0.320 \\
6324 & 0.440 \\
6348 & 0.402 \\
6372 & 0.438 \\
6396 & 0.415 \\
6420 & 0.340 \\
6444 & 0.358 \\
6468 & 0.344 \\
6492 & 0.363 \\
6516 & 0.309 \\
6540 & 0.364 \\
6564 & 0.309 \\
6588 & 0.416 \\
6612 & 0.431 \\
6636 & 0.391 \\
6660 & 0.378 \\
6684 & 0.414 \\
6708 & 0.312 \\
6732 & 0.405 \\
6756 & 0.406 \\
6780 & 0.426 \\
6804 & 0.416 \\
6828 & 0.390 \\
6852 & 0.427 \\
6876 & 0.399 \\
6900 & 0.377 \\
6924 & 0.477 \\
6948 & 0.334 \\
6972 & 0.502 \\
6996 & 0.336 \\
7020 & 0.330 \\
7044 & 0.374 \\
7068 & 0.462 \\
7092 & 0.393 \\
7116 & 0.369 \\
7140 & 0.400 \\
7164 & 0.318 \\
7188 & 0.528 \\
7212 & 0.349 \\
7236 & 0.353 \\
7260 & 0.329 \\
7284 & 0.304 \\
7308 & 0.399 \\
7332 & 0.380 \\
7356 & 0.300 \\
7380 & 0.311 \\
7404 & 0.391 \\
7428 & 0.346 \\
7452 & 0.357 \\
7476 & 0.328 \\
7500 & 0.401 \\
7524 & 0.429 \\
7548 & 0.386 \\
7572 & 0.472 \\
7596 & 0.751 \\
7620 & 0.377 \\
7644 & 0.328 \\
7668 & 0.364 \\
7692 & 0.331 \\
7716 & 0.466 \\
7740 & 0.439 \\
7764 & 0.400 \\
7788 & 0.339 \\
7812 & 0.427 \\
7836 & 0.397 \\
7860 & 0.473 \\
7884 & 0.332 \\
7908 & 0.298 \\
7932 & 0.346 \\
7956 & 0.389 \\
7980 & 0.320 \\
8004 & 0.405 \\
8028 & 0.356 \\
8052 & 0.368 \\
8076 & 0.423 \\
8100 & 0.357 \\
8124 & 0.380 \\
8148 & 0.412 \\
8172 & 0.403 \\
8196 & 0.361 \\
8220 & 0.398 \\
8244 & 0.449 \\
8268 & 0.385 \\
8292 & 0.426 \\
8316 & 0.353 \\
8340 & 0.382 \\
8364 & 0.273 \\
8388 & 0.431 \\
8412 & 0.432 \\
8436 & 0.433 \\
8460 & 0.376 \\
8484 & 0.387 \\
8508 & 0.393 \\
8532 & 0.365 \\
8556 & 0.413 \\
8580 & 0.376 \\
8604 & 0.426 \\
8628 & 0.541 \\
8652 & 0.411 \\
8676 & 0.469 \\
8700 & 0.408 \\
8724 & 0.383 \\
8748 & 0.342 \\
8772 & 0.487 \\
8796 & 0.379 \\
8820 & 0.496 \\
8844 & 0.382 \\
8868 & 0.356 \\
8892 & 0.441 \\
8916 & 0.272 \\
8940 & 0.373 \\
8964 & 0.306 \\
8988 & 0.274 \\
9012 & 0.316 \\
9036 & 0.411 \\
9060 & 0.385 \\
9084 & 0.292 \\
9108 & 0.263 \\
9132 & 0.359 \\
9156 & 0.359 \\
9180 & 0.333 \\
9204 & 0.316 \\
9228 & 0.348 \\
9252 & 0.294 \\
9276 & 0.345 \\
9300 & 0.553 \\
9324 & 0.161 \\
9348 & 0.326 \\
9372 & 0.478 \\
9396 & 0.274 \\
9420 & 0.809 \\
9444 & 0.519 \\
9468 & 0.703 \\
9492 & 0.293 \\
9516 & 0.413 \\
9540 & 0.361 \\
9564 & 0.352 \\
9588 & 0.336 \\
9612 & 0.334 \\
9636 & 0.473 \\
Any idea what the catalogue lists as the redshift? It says 0.434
